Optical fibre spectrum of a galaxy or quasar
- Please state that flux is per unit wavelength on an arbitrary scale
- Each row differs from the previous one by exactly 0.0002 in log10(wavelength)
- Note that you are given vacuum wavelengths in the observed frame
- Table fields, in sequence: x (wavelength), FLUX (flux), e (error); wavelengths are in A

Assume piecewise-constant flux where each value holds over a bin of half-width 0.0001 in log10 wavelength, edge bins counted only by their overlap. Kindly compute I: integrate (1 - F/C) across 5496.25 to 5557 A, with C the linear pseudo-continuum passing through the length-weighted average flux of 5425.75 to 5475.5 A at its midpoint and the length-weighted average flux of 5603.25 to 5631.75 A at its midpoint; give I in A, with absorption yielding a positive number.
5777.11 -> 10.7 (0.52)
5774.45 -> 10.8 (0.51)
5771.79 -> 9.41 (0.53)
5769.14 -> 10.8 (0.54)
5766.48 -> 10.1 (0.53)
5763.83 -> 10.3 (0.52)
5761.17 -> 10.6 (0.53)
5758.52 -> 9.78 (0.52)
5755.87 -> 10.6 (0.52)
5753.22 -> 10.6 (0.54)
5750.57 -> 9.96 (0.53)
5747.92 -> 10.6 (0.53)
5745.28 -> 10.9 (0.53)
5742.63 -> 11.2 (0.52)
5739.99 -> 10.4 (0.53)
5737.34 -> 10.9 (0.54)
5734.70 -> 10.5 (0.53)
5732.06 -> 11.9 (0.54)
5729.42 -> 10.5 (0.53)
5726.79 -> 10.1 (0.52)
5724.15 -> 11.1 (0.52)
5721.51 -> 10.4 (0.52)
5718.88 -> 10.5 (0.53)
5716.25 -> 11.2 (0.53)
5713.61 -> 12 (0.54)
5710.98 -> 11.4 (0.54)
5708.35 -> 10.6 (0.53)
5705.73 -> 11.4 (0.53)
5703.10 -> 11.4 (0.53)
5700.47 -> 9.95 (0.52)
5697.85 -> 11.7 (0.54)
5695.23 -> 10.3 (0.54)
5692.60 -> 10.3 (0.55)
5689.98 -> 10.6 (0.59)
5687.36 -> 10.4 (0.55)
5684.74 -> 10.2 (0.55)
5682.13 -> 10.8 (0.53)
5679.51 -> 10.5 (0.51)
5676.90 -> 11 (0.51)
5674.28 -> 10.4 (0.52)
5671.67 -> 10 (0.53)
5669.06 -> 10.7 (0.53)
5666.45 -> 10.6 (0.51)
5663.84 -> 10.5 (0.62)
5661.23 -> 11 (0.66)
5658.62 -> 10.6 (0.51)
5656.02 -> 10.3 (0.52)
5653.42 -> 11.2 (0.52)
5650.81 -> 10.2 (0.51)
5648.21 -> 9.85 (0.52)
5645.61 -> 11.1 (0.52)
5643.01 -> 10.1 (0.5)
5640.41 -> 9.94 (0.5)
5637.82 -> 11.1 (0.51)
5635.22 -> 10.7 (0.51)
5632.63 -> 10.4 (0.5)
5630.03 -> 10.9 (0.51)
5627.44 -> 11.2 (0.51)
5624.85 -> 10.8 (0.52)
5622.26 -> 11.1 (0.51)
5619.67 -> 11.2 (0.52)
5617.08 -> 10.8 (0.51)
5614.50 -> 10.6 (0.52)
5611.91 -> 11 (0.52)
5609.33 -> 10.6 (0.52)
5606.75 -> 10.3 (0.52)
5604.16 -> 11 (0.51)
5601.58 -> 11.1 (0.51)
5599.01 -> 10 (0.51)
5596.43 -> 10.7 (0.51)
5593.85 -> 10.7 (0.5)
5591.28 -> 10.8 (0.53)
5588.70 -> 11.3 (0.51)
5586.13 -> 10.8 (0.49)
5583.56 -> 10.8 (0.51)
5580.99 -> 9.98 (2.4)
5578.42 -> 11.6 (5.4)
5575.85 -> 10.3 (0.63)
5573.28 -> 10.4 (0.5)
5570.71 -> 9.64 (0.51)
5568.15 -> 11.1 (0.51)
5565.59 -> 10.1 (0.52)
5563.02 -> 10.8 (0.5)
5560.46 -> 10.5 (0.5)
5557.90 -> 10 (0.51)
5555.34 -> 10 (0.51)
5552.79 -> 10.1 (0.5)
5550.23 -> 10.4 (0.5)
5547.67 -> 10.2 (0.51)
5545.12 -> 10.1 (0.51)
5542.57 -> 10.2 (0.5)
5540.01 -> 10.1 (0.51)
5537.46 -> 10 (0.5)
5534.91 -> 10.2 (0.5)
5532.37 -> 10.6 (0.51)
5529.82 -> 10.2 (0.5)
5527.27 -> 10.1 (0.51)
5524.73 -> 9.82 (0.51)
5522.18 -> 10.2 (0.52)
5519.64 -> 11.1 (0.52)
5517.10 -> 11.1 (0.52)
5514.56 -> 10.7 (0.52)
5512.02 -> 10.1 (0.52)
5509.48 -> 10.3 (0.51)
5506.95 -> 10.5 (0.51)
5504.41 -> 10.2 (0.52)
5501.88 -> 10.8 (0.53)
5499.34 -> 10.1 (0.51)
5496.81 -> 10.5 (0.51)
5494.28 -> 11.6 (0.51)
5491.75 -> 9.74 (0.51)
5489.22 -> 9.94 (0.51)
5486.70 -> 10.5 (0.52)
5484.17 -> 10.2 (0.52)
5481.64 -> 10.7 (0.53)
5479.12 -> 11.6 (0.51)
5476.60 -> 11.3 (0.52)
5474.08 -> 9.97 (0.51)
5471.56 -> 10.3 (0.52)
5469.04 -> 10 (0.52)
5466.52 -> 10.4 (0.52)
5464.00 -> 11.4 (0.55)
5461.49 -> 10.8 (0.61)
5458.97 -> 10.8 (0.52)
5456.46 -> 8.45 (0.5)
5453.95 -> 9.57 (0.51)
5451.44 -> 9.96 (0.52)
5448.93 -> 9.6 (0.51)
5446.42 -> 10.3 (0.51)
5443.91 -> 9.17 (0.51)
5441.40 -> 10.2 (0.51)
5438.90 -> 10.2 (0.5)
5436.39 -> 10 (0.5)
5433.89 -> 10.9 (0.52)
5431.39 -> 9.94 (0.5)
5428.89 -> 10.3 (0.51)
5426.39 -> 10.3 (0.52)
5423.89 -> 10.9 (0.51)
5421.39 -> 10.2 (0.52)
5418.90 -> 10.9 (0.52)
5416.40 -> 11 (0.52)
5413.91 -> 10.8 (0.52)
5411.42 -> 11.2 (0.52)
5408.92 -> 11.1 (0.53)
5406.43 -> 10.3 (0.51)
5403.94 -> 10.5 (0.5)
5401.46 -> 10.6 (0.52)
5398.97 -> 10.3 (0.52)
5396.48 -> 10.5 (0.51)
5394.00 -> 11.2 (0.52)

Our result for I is 0.8 A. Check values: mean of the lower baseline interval 10.1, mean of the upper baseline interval 10.9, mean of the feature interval 10.3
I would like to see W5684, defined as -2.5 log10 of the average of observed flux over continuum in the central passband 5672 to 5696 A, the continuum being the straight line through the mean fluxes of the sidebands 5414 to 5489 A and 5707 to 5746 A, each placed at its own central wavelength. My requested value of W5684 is 0.03 mag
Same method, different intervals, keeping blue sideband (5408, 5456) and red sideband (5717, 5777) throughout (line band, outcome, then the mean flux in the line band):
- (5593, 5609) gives -0.02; 10.6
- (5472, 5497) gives -0.03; 10.6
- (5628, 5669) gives -0.01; 10.6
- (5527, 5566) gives 0.02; 10.2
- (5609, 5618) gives -0.03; 10.8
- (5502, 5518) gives -0.01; 10.5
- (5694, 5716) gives -0.06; 11.1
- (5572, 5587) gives -0.02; 10.6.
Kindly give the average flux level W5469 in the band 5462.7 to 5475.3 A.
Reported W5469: 10.4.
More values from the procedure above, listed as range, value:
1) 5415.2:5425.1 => 10.7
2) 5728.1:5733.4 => 11.2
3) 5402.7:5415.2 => 10.8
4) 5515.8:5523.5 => 10.8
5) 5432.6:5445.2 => 10.1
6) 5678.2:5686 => 10.5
